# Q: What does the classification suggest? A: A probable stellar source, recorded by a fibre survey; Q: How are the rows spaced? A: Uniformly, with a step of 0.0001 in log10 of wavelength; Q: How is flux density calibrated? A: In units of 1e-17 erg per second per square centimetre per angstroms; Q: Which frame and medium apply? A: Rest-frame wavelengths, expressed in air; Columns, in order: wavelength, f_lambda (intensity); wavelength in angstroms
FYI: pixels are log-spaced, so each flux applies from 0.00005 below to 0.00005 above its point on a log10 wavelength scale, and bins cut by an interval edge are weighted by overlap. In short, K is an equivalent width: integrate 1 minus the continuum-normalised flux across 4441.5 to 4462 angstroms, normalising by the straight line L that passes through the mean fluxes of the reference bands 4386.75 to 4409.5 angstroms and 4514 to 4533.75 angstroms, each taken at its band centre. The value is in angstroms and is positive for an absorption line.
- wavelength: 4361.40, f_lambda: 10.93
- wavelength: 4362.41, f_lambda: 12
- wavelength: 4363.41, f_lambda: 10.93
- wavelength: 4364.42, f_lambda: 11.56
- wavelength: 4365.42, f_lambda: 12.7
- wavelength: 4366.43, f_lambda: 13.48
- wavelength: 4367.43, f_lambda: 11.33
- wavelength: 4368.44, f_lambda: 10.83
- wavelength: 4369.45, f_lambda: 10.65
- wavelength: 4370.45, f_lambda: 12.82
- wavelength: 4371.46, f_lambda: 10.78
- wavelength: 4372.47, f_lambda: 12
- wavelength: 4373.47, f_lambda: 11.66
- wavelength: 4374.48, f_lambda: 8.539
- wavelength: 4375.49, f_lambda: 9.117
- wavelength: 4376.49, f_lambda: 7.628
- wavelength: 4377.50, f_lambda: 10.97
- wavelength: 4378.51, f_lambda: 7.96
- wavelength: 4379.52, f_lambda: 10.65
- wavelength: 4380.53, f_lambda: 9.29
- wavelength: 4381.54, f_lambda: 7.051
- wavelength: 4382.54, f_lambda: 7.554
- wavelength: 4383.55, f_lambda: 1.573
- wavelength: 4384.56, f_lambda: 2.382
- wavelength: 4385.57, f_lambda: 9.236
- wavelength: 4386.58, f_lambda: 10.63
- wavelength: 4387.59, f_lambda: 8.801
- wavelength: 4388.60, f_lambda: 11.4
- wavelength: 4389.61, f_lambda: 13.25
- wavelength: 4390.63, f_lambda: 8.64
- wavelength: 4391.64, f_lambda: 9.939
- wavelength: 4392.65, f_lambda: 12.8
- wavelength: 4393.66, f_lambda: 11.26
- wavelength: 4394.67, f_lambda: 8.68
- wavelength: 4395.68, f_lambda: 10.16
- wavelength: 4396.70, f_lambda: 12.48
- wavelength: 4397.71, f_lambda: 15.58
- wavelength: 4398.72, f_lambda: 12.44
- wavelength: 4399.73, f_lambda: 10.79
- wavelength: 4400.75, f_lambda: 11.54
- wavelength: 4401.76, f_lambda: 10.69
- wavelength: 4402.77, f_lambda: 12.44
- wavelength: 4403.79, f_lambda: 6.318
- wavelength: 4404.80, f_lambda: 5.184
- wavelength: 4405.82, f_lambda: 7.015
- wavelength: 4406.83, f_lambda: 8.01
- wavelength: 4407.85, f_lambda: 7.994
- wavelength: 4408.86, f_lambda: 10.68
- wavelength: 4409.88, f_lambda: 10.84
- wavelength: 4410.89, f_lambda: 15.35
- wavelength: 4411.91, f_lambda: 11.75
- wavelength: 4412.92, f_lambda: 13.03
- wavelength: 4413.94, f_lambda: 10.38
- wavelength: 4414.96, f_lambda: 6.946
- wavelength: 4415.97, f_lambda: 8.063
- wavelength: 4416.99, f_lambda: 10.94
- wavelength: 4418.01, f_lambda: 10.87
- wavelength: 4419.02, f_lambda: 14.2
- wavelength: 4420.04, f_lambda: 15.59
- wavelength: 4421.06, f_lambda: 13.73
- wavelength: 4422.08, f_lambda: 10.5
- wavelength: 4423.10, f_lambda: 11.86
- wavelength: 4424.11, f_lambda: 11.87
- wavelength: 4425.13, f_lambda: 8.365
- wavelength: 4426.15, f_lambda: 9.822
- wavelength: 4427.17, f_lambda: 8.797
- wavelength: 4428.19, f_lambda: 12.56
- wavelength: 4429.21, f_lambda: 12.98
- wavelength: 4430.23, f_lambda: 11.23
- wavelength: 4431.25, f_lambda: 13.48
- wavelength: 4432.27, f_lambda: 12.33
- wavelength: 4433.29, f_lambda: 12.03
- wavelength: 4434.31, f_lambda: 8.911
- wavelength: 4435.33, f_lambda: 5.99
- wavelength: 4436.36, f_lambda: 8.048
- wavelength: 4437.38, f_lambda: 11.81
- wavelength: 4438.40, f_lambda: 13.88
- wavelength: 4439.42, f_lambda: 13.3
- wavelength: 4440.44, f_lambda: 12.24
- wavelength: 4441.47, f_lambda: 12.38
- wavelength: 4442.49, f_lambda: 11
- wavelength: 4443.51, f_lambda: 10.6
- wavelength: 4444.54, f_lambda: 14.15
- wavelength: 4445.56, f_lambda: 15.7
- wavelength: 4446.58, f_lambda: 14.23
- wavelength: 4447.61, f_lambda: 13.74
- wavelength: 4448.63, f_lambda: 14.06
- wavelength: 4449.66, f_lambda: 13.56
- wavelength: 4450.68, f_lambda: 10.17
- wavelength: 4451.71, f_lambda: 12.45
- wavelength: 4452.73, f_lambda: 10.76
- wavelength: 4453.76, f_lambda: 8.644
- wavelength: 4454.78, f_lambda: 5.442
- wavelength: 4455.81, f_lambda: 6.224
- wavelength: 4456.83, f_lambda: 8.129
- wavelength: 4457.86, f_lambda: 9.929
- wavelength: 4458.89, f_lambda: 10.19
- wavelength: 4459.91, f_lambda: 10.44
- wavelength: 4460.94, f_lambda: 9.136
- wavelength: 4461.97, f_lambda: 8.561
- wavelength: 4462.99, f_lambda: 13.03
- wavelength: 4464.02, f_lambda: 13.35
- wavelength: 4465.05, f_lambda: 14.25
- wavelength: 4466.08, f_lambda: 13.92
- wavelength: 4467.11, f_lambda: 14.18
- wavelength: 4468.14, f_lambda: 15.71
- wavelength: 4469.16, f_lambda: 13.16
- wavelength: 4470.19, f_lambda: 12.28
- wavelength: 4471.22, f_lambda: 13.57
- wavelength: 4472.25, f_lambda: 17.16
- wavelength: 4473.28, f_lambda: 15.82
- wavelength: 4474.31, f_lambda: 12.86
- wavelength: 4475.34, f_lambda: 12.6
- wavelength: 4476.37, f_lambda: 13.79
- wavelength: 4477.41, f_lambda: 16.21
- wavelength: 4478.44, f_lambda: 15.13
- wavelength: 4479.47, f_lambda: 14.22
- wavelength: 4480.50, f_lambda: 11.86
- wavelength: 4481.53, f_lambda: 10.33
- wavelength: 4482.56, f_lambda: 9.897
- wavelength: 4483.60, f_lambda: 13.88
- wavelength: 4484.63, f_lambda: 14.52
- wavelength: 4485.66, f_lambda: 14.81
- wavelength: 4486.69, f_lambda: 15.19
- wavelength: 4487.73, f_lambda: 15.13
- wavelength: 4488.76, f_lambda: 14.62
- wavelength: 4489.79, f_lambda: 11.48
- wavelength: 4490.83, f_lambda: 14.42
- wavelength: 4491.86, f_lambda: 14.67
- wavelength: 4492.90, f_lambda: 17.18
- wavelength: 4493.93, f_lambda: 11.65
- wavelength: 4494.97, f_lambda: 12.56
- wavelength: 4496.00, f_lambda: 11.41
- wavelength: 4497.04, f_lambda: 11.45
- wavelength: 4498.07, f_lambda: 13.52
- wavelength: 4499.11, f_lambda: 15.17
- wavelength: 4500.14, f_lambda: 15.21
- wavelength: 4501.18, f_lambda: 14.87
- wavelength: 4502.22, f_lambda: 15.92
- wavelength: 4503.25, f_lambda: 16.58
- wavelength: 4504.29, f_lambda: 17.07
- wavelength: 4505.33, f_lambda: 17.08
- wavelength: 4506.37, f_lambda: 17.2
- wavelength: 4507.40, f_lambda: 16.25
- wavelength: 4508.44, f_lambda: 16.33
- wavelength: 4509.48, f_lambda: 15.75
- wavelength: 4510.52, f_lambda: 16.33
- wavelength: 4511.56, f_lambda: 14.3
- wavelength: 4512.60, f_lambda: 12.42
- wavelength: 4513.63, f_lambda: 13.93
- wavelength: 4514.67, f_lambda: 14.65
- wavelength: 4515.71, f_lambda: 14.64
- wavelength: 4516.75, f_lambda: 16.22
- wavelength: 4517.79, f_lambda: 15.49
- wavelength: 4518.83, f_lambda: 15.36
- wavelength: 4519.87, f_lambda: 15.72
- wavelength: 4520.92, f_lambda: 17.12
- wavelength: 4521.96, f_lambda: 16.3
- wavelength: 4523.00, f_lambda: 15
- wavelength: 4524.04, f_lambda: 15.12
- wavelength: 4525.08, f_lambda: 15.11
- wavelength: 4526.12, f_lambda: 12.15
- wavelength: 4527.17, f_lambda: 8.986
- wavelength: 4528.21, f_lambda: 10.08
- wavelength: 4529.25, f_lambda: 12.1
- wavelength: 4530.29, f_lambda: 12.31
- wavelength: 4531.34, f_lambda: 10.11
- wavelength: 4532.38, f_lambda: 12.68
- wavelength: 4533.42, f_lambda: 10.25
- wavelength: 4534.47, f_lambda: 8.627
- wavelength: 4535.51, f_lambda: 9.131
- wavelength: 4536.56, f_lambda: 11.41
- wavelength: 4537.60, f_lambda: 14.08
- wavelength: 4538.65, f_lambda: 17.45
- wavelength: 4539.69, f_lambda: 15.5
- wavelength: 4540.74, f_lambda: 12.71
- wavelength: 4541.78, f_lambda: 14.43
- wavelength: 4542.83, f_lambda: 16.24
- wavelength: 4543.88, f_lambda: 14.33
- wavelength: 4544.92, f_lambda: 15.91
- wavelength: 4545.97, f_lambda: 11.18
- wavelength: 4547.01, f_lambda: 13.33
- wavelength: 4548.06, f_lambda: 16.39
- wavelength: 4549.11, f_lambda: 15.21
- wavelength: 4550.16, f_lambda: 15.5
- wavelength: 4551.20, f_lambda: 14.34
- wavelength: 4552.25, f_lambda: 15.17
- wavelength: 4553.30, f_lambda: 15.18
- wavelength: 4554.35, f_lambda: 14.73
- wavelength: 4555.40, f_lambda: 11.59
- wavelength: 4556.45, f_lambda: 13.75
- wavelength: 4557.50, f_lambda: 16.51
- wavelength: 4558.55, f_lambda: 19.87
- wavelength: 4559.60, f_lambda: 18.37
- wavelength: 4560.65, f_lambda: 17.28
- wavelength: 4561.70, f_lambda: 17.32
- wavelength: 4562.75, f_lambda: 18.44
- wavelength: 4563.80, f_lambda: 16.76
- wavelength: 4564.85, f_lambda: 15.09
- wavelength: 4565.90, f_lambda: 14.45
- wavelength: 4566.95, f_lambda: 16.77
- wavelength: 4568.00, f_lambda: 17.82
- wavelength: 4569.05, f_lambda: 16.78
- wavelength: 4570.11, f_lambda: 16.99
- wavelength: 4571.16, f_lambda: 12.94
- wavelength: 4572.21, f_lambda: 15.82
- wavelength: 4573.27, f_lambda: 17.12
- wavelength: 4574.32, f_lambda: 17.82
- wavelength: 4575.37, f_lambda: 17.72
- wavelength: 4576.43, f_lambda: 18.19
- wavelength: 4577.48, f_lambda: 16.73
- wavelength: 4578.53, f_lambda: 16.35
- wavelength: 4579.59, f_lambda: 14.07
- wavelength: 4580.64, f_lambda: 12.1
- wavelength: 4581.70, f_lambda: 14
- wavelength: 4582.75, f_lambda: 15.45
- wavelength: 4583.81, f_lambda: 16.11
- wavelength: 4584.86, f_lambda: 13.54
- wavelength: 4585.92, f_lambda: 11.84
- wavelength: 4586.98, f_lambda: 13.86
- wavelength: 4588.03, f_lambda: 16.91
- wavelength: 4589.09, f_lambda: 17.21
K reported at 1.3 angstroms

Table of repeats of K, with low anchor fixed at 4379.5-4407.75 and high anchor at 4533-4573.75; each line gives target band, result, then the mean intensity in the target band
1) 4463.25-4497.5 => -3.5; 13.7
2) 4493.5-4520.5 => -3.0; 14.9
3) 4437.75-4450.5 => -2.2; 13.1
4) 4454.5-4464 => 2.0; 9.32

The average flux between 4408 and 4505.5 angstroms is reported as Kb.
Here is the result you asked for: 12.4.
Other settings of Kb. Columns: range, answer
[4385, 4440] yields 10.8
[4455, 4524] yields 13.9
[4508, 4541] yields 13.7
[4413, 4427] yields 11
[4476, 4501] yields 13.7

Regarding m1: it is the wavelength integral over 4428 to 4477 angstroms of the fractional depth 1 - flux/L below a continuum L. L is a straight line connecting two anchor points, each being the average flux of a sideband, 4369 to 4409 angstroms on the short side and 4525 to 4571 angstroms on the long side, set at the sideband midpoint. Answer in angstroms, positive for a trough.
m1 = -1.8 angstroms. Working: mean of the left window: 9.65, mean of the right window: 14.4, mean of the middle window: 12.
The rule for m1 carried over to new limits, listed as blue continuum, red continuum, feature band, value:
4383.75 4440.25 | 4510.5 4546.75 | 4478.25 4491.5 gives -1.0 angstroms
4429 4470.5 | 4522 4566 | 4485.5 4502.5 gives -1.6 angstroms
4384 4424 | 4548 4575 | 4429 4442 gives 0.3 angstroms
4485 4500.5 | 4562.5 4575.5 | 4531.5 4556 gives 3.1 angstroms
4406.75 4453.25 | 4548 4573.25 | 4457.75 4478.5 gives -0.4 angstroms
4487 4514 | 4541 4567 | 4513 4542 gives 3.2 angstroms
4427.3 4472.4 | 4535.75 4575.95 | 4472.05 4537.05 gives -1.4 angstroms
